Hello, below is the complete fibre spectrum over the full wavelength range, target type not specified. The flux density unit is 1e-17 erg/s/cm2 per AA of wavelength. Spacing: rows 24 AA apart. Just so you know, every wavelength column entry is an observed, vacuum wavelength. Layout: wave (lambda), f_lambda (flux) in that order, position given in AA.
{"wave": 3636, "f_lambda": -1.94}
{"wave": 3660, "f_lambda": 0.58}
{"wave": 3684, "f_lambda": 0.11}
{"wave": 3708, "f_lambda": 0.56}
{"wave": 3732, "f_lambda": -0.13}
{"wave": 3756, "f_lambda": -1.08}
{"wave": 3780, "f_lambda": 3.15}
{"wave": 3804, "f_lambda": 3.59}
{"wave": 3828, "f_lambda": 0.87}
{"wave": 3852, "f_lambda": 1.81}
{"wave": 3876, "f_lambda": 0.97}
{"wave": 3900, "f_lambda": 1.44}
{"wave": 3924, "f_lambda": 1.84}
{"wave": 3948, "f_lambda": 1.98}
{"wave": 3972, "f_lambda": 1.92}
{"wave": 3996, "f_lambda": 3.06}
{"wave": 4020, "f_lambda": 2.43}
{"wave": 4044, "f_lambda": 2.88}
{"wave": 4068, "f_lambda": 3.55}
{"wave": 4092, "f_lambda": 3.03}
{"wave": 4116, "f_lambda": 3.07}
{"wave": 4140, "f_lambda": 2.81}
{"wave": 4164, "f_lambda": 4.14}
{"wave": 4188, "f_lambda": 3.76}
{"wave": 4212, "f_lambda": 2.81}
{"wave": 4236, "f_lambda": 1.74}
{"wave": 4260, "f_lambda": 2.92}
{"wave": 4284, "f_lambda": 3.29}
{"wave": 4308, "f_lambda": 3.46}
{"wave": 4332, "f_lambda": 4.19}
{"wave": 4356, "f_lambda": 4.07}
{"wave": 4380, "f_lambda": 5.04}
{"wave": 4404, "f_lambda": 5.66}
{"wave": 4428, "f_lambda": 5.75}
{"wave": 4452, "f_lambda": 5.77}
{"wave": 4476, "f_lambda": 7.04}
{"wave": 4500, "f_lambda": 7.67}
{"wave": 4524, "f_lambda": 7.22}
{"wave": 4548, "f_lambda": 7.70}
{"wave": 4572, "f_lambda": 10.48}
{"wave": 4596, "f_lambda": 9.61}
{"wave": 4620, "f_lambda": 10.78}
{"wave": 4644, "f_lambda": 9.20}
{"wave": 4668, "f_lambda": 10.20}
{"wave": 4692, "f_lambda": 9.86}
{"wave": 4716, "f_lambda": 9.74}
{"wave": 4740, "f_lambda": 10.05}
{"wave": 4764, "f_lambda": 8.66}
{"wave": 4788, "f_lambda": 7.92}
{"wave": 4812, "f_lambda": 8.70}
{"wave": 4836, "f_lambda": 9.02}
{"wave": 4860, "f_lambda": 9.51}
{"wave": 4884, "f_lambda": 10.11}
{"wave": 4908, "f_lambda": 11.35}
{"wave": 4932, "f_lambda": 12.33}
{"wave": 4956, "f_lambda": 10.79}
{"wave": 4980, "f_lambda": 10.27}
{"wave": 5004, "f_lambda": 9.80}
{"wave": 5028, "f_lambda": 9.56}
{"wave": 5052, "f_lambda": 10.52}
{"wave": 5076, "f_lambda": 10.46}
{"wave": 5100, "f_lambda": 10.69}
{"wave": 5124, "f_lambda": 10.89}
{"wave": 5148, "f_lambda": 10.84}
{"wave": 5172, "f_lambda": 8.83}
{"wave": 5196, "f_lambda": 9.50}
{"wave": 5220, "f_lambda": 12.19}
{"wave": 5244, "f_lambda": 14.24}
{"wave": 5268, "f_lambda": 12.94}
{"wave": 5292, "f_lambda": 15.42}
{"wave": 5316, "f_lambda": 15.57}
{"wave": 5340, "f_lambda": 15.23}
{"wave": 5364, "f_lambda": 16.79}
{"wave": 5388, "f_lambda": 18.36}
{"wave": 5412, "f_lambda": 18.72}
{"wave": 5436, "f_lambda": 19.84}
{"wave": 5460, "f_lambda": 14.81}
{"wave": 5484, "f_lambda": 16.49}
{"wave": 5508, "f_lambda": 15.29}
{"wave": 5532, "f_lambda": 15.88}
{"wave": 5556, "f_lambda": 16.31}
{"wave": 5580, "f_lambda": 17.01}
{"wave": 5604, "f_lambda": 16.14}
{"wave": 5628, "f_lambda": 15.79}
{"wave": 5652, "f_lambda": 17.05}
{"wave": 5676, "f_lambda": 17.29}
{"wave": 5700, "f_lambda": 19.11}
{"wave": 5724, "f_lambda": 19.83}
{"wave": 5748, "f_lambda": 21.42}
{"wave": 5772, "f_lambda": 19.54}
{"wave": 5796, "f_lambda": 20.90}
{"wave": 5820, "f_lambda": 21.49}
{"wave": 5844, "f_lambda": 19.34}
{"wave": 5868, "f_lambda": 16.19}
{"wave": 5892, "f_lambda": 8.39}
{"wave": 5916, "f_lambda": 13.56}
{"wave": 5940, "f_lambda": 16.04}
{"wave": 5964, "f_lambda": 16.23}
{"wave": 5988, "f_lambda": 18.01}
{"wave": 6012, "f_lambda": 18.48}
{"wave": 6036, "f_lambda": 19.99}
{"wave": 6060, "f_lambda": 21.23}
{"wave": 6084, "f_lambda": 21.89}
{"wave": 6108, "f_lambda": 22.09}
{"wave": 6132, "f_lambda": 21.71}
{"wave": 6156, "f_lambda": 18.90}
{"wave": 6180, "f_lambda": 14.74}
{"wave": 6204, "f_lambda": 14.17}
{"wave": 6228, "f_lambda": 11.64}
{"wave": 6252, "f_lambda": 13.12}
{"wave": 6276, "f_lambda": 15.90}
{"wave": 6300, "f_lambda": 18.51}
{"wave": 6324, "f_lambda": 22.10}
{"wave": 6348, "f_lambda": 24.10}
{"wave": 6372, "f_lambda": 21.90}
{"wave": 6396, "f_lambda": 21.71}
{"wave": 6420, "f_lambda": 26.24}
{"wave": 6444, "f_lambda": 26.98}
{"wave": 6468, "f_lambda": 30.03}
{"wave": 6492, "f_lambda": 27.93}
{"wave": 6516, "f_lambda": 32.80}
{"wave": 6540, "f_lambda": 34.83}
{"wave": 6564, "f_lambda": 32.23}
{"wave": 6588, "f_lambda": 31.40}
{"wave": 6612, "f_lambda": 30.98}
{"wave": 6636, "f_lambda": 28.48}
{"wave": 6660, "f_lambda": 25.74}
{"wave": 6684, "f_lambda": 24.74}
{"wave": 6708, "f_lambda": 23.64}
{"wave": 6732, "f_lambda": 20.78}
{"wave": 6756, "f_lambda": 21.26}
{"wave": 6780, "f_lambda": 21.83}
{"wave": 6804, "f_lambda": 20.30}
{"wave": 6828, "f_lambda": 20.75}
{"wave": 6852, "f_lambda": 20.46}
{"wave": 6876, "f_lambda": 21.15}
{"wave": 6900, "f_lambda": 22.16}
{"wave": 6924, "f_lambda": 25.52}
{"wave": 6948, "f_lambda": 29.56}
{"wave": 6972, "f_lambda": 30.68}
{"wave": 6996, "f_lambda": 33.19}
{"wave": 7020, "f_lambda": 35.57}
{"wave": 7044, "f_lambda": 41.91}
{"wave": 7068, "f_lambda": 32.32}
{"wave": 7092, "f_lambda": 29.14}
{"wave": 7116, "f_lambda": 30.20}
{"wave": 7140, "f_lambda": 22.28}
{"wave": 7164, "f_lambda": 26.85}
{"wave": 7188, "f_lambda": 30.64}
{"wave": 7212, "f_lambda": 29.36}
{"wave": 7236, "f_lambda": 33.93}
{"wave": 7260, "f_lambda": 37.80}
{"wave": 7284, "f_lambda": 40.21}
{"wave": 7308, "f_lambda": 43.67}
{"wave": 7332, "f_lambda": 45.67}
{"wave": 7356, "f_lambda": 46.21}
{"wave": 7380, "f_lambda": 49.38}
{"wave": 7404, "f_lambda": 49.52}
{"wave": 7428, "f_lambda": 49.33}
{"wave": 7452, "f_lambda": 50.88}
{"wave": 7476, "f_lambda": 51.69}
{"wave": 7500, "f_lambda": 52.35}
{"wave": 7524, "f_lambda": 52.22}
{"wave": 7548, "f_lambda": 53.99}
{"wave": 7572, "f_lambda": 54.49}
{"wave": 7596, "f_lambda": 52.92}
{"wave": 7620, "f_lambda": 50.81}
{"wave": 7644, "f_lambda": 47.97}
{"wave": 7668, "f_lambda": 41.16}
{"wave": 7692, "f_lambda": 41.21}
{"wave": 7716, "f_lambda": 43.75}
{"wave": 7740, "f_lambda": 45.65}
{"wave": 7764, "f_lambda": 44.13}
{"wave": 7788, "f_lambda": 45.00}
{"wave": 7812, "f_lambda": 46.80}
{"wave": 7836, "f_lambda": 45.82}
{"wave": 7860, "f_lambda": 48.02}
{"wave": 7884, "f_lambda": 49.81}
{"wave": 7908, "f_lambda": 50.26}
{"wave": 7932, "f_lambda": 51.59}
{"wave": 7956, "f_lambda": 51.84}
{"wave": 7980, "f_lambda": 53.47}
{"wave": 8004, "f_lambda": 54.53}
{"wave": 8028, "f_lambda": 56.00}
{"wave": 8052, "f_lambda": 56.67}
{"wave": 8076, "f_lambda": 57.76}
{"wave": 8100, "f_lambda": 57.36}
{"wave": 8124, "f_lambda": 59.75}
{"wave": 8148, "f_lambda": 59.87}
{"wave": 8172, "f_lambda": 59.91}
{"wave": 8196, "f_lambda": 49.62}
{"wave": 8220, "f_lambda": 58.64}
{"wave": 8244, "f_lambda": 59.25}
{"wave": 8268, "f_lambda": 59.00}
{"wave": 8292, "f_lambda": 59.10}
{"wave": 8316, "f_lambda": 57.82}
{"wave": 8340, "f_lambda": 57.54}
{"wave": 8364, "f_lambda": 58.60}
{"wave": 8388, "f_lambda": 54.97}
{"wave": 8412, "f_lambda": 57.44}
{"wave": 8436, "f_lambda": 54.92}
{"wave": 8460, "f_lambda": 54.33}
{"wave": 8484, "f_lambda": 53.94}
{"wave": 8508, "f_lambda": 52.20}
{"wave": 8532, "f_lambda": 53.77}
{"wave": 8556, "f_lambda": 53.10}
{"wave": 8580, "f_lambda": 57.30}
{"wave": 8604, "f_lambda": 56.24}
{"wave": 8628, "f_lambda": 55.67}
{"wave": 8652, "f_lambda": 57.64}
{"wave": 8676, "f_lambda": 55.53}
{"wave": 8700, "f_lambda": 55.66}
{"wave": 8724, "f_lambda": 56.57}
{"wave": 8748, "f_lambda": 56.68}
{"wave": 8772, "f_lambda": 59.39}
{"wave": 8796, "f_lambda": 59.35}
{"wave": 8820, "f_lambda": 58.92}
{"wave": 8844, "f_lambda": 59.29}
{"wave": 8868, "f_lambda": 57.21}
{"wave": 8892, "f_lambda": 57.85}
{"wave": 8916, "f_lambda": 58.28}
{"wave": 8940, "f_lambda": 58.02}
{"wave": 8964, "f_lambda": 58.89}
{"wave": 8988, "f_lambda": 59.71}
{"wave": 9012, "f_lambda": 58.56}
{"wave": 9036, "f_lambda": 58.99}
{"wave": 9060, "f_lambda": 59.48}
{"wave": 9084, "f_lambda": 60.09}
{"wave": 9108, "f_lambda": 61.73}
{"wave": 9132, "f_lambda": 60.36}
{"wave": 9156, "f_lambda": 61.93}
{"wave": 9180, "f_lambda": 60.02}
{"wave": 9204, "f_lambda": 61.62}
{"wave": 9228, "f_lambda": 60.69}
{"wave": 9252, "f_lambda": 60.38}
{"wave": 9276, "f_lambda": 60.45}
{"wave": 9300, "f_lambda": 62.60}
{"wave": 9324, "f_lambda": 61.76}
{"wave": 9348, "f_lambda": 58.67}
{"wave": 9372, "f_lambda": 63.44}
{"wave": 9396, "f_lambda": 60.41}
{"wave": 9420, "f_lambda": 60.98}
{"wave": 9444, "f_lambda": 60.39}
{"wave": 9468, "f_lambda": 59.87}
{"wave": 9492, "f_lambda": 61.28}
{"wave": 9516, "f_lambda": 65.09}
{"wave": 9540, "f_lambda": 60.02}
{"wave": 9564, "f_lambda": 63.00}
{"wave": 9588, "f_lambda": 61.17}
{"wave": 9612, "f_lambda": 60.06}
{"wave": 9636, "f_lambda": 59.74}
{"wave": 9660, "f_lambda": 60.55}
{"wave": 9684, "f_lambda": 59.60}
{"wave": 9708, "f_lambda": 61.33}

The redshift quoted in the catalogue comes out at 0.000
